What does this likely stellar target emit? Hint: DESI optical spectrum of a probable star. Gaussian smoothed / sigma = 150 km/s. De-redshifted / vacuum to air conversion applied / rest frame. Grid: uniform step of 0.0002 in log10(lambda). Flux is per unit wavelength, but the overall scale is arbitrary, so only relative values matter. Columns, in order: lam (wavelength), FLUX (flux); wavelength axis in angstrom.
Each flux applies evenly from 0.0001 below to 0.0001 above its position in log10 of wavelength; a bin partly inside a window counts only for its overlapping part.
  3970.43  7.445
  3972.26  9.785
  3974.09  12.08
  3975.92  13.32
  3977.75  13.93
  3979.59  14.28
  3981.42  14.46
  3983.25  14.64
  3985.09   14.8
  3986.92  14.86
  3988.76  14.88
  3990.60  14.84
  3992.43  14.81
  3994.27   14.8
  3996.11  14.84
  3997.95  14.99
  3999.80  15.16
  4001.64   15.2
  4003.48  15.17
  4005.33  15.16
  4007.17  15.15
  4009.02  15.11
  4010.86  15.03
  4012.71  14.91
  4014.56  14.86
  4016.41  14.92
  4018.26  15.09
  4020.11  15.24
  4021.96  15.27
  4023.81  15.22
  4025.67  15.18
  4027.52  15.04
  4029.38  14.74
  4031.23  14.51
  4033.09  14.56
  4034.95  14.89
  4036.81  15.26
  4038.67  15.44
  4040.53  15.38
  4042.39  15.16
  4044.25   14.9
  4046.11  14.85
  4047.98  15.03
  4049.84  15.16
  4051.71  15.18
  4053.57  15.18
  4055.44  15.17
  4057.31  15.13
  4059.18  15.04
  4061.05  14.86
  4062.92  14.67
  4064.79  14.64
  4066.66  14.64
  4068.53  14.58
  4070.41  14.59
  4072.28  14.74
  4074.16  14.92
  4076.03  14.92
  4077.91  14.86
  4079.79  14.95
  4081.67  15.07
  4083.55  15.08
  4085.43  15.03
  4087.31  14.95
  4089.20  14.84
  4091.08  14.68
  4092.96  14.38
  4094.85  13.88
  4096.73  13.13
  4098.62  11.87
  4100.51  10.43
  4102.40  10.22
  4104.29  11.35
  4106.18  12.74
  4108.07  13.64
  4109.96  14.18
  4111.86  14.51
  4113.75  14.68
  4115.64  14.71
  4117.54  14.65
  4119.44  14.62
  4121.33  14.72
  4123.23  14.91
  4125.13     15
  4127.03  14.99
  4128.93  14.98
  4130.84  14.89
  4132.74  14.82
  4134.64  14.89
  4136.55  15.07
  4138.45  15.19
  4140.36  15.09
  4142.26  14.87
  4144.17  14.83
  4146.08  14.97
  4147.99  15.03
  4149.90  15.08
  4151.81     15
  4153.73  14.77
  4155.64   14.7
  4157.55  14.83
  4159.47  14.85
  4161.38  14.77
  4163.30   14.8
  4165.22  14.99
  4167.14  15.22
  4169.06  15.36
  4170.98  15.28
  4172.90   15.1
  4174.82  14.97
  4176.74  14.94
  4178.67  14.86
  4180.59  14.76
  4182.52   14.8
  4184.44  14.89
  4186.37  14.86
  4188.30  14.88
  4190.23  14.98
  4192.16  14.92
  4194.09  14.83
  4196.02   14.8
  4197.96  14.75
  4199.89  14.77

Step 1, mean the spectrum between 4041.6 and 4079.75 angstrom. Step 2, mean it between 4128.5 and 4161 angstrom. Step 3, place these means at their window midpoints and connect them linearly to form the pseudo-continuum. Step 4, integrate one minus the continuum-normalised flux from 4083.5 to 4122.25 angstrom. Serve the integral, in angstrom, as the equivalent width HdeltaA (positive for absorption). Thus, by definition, 3.2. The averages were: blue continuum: 14.9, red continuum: 14.9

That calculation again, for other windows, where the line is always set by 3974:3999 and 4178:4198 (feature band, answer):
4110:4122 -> 0.09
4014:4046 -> -1.06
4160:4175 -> -0.25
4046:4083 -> -0.74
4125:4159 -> -0.41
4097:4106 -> 2.09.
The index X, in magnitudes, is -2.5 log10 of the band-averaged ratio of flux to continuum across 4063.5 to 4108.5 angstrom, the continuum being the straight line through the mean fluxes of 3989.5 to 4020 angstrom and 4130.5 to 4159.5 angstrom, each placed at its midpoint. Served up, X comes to 0.078 mag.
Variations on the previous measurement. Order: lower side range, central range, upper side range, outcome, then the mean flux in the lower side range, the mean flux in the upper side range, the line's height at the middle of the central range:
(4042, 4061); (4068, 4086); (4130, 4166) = 0.01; 15.1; 14.9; 15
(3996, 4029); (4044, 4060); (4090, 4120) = -0.05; 15.1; 13.3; 14.3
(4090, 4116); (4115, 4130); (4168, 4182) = -0.09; 13.2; 15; 13.7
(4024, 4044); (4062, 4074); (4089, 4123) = -0.03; 15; 13.5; 14.3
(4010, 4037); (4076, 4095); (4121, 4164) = 0.01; 15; 14.9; 14.9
